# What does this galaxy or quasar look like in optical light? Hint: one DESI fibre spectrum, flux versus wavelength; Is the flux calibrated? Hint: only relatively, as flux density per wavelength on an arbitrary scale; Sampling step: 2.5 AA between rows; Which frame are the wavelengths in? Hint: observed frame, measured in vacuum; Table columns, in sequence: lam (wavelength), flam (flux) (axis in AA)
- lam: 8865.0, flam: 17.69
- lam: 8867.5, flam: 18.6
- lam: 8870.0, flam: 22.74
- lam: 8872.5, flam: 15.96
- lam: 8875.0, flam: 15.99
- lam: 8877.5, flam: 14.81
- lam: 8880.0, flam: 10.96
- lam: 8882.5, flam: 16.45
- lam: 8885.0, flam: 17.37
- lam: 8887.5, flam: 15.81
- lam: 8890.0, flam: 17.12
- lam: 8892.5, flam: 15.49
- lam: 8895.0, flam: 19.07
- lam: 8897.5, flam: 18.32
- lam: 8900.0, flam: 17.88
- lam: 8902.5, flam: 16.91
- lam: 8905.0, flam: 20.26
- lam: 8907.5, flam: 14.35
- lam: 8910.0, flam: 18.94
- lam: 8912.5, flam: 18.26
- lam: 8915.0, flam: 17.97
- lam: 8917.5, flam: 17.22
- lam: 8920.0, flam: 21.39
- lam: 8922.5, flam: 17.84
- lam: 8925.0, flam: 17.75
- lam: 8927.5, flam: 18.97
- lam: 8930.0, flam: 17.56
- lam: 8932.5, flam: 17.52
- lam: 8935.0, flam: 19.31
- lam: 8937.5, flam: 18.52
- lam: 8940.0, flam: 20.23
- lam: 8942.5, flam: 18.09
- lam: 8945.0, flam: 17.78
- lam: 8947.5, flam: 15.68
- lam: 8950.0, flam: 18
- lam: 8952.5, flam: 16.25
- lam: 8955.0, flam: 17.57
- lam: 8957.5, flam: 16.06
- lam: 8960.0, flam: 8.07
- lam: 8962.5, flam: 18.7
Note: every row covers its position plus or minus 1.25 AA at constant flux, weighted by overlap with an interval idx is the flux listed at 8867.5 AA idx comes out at 18.6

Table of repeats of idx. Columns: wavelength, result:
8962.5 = 18.7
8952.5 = 16.25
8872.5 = 15.96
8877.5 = 14.81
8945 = 17.78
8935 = 19.31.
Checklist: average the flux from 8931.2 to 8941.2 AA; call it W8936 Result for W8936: 18.9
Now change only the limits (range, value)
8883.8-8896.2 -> 17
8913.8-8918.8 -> 17.6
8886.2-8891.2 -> 16.5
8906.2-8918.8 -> 17.4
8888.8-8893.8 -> 16.3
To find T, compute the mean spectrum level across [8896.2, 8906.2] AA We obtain 18.3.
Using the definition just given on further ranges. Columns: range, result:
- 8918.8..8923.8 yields 19.6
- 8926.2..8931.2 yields 18.3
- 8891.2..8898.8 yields 17.6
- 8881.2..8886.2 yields 16.8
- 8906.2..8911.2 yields 16.7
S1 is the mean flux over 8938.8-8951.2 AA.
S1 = 17.9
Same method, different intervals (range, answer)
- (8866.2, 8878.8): 17.6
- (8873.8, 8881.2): 13.9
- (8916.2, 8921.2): 19.3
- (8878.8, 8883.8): 13.8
